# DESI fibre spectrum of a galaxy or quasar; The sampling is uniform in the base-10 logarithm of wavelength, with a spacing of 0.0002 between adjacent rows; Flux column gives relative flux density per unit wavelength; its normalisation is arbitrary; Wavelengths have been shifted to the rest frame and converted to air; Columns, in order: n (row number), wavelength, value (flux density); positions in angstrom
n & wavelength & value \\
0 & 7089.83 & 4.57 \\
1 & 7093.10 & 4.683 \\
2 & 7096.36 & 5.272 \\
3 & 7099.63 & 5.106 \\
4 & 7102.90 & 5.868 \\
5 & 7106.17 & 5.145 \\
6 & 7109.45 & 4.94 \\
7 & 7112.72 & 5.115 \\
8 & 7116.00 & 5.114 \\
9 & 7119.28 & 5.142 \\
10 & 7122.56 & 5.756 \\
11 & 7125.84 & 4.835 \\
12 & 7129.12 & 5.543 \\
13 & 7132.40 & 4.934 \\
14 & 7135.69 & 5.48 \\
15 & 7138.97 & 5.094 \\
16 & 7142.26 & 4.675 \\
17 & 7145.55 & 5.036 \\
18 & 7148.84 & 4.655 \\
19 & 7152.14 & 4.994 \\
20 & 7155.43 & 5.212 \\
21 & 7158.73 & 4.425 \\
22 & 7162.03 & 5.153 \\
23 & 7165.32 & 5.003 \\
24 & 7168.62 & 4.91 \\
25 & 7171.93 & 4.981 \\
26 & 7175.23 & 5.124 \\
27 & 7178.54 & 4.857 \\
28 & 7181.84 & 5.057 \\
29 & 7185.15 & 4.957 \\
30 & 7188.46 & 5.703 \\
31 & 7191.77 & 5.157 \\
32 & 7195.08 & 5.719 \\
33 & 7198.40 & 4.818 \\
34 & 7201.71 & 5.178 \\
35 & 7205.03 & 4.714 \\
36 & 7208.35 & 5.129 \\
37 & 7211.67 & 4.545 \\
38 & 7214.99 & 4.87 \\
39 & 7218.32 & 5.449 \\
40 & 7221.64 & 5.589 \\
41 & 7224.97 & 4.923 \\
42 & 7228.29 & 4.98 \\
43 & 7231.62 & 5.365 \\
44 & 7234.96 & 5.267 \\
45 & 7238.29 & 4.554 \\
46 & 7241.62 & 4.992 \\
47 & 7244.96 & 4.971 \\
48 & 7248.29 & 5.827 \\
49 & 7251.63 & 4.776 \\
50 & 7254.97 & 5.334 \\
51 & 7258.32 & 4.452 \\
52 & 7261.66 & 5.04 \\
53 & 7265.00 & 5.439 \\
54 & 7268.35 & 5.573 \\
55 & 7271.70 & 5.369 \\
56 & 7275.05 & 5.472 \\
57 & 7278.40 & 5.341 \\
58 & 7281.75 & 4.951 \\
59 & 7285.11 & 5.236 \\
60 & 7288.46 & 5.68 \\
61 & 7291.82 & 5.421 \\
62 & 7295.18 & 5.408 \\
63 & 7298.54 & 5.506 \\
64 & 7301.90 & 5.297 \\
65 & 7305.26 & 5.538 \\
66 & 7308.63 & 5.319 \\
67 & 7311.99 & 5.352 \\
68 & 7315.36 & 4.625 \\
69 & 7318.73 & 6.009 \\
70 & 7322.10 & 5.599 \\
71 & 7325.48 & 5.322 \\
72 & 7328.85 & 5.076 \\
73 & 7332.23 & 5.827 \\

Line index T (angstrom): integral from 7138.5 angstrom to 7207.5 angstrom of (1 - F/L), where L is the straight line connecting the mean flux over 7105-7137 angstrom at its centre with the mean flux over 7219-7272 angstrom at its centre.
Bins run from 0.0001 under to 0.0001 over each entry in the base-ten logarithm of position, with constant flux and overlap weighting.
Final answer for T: 2.1 angstrom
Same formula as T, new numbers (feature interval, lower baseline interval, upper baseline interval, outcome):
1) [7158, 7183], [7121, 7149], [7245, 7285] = 1.0 angstrom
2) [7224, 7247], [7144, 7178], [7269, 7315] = 0.7 angstrom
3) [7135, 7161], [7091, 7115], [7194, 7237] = 1.0 angstrom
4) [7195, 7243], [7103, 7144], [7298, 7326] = 2.1 angstrom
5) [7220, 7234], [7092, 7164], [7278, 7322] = 0.1 angstrom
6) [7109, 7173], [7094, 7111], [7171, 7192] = 1.6 angstrom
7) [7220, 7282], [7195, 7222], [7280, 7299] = 0.5 angstrom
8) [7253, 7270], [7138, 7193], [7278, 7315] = 0.3 angstrom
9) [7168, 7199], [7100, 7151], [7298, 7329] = 0.4 angstrom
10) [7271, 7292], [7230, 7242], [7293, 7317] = -0.5 angstrom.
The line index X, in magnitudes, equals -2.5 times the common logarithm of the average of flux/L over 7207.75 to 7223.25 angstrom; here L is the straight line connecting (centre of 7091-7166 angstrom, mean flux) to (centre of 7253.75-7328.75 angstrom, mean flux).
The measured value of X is 0.022 mag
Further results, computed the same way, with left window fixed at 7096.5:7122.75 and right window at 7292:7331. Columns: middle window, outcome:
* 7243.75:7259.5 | 0.05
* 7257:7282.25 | 0.02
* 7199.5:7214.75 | 0.09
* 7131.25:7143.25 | 0.04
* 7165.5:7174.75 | 0.07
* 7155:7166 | 0.08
